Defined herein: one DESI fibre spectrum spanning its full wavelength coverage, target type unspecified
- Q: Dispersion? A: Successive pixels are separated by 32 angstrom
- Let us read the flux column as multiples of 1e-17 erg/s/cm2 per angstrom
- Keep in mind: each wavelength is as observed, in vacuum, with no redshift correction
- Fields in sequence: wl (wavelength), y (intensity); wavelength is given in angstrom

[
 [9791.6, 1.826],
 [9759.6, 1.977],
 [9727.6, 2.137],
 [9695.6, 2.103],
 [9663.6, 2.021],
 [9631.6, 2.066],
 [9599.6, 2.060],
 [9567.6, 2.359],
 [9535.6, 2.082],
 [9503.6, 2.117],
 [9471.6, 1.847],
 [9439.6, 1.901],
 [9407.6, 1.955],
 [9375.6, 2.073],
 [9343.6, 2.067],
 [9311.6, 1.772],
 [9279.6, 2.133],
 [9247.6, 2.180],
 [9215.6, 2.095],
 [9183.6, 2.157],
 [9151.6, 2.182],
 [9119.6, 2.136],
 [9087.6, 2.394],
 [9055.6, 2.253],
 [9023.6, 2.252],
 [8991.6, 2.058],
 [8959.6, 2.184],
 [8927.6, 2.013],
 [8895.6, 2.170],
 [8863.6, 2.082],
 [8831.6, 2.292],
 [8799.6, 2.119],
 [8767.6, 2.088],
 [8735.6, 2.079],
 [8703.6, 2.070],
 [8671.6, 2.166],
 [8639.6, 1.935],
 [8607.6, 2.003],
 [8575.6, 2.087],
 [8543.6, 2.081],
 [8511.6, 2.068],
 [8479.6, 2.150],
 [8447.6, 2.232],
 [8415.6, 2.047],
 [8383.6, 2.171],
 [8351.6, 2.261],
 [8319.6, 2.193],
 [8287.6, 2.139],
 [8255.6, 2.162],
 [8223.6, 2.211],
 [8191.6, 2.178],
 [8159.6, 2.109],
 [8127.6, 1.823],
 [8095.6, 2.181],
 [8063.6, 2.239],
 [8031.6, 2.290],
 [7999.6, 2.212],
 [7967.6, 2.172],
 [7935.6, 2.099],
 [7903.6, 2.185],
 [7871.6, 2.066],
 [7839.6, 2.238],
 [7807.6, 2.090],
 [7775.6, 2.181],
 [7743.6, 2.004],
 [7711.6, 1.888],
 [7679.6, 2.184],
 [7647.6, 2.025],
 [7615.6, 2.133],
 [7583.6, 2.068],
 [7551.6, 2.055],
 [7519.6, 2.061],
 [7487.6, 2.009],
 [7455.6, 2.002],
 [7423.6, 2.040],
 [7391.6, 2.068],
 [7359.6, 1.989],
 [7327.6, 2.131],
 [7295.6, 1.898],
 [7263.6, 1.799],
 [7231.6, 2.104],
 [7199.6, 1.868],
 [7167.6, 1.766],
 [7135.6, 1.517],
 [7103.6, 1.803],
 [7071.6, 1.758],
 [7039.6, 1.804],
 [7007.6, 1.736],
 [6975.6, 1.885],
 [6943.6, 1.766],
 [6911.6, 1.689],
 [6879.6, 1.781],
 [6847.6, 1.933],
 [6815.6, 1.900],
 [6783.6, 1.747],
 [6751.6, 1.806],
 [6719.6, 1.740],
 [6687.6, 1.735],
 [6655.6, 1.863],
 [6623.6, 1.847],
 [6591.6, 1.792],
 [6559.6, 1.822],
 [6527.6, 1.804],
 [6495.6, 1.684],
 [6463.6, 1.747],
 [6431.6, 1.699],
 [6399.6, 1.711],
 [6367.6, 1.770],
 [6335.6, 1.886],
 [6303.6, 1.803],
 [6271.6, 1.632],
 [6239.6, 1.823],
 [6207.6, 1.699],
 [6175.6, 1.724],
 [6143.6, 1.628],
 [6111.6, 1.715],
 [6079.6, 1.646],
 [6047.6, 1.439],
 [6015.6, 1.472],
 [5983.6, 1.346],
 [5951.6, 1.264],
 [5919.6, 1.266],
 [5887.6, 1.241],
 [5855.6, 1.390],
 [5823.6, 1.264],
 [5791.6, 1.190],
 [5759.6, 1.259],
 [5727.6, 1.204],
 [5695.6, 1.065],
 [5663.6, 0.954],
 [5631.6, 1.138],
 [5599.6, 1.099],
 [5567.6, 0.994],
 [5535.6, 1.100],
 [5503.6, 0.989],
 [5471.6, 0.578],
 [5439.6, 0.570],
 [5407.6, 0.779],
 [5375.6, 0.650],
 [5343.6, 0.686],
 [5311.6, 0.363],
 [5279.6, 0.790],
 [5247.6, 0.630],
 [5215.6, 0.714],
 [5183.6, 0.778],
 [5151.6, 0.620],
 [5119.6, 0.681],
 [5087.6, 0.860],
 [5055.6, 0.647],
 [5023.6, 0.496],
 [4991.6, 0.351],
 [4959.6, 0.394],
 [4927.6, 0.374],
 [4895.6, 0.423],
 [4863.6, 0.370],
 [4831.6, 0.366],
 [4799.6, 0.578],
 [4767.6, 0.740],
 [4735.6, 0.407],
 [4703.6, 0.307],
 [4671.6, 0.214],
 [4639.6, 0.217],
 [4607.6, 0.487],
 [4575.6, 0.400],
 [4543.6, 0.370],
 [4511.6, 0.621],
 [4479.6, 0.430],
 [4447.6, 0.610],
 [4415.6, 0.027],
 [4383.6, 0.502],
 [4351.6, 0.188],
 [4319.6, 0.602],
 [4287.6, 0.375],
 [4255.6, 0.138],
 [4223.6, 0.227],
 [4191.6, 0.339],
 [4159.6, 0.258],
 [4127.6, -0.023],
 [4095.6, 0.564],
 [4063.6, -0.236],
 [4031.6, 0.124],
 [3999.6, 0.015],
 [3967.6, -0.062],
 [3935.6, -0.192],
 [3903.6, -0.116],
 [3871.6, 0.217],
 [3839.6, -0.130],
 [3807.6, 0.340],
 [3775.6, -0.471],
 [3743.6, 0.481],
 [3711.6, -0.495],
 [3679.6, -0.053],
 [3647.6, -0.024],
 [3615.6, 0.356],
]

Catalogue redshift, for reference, 0.38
